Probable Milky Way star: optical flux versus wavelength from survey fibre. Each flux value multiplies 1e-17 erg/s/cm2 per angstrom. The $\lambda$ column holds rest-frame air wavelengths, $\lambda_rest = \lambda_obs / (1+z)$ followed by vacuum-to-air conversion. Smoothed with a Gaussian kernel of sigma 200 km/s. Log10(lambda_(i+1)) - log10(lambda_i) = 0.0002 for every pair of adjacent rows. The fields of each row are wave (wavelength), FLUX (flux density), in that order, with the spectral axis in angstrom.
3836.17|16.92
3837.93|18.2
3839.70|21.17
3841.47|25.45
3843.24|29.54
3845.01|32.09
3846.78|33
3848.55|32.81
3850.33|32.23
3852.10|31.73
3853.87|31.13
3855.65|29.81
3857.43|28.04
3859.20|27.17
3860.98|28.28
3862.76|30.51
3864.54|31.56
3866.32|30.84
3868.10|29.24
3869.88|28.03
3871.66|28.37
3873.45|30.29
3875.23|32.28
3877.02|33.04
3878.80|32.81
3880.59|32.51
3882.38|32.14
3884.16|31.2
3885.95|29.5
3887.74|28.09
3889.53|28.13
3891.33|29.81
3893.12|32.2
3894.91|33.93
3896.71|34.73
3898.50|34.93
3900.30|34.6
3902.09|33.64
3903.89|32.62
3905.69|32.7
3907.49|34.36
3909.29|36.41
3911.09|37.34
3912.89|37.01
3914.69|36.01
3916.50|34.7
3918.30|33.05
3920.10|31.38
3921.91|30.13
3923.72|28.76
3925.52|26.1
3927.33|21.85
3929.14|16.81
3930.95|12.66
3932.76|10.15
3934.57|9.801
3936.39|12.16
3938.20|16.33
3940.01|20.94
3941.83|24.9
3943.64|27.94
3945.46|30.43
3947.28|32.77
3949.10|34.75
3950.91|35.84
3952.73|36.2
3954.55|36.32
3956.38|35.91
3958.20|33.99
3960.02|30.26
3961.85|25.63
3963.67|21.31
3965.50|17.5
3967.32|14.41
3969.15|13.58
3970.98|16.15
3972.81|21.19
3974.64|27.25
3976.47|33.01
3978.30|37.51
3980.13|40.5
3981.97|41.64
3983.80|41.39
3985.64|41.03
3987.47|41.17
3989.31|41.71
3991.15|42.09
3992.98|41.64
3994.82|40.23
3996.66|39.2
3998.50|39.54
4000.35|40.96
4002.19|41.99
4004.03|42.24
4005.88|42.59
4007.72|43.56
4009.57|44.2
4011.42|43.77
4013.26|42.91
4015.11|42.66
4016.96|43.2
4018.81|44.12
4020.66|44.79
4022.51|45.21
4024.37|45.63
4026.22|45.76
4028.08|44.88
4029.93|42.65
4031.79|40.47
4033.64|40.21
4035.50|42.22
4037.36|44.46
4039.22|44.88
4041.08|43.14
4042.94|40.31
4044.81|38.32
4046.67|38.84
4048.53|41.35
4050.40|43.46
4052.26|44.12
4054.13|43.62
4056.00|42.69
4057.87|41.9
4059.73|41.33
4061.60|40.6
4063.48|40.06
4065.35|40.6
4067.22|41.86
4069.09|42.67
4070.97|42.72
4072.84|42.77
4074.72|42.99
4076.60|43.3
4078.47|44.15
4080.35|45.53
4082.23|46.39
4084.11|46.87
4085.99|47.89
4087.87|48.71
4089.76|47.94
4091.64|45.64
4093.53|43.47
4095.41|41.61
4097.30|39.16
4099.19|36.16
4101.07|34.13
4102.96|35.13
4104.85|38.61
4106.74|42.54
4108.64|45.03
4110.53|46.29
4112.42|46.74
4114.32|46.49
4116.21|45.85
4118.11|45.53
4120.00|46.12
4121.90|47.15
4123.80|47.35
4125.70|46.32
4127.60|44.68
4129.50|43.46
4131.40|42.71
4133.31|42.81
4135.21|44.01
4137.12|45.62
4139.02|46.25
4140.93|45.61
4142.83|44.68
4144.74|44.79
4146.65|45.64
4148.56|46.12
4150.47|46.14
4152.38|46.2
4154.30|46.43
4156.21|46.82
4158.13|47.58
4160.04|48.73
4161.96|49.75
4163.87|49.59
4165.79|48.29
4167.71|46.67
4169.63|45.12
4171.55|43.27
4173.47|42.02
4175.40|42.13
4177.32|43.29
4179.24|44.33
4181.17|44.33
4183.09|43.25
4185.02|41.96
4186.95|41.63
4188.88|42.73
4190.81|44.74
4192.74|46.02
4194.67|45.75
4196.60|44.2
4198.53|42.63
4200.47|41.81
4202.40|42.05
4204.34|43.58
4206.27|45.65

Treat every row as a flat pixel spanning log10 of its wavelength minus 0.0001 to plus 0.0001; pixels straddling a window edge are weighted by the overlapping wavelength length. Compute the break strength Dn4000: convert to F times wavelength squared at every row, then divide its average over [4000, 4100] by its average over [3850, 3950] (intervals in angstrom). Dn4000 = 1.6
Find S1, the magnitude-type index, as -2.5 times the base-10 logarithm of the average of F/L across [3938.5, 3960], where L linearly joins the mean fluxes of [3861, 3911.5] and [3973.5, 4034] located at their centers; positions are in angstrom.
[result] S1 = 0.183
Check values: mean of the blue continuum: 31.9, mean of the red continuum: 41.5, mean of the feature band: 31.3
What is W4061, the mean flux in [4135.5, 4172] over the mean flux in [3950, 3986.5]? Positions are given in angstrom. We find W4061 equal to 1.55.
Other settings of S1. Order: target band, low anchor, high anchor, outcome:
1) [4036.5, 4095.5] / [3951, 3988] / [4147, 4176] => -0.13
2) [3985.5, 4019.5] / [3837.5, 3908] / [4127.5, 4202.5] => -0.14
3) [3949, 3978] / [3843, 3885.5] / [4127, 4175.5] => 0.30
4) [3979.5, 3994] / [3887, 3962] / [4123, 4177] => -0.22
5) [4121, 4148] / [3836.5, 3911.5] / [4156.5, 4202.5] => -0.06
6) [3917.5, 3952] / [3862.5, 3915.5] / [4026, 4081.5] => 0.41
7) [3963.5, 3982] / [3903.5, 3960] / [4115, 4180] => 0.25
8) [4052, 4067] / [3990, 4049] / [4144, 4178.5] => 0.04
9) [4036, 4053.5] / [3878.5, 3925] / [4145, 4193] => -0.07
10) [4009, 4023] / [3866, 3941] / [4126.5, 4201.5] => -0.22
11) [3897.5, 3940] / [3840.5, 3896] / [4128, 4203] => 0.19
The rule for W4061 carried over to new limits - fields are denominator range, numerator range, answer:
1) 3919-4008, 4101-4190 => 1.48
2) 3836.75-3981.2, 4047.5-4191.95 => 1.54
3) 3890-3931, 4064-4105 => 1.36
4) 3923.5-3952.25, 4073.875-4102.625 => 1.91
